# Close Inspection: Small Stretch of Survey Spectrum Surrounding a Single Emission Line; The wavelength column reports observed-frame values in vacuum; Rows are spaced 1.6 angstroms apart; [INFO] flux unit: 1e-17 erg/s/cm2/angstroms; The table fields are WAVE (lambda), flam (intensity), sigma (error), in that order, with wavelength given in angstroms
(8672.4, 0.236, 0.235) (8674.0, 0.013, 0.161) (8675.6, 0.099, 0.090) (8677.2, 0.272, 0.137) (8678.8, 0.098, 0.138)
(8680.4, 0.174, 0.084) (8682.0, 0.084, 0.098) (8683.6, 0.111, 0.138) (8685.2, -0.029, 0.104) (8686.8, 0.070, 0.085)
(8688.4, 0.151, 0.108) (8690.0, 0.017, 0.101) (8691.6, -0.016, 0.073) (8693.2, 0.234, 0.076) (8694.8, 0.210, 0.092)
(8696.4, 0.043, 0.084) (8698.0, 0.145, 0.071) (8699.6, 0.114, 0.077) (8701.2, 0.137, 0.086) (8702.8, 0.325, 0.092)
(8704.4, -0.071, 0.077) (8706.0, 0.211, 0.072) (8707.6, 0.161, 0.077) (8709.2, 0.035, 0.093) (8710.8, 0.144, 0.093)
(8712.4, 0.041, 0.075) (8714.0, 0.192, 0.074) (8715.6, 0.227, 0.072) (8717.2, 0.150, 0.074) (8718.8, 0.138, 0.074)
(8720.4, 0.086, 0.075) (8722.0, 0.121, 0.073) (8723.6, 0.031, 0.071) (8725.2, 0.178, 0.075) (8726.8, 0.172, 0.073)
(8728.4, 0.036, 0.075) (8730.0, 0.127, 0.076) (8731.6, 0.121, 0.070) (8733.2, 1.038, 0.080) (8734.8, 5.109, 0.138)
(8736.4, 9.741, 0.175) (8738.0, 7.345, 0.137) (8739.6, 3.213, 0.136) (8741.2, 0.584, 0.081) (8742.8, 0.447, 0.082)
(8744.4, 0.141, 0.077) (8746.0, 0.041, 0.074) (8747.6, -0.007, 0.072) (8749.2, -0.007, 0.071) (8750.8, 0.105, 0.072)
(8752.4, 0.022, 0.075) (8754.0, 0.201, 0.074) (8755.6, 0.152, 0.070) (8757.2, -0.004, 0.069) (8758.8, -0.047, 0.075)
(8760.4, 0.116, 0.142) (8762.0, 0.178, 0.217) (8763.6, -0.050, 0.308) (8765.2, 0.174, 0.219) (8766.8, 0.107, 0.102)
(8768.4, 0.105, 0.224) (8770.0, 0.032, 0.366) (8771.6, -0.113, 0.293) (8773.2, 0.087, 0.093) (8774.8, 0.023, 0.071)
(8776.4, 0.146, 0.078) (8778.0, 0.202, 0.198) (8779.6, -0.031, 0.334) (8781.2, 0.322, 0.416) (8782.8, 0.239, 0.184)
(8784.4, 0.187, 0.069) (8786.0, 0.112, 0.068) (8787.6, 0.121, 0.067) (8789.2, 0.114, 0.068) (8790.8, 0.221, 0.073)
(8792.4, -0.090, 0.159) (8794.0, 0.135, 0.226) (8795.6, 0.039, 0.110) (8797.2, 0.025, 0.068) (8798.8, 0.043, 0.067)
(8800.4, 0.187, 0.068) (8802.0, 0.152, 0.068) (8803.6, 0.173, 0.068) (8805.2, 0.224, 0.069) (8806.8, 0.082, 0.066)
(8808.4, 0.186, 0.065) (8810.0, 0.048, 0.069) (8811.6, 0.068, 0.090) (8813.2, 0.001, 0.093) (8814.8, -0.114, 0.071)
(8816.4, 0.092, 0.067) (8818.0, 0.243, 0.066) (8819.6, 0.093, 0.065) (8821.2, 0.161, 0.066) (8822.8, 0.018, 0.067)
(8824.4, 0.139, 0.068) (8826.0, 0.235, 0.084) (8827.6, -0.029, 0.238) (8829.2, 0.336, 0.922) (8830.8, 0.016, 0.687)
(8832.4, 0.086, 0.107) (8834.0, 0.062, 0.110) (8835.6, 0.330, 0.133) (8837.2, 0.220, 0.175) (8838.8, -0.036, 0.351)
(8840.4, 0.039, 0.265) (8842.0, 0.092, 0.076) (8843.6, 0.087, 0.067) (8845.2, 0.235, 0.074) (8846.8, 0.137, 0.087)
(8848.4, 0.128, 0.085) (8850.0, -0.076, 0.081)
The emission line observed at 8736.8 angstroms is [O III] 5007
